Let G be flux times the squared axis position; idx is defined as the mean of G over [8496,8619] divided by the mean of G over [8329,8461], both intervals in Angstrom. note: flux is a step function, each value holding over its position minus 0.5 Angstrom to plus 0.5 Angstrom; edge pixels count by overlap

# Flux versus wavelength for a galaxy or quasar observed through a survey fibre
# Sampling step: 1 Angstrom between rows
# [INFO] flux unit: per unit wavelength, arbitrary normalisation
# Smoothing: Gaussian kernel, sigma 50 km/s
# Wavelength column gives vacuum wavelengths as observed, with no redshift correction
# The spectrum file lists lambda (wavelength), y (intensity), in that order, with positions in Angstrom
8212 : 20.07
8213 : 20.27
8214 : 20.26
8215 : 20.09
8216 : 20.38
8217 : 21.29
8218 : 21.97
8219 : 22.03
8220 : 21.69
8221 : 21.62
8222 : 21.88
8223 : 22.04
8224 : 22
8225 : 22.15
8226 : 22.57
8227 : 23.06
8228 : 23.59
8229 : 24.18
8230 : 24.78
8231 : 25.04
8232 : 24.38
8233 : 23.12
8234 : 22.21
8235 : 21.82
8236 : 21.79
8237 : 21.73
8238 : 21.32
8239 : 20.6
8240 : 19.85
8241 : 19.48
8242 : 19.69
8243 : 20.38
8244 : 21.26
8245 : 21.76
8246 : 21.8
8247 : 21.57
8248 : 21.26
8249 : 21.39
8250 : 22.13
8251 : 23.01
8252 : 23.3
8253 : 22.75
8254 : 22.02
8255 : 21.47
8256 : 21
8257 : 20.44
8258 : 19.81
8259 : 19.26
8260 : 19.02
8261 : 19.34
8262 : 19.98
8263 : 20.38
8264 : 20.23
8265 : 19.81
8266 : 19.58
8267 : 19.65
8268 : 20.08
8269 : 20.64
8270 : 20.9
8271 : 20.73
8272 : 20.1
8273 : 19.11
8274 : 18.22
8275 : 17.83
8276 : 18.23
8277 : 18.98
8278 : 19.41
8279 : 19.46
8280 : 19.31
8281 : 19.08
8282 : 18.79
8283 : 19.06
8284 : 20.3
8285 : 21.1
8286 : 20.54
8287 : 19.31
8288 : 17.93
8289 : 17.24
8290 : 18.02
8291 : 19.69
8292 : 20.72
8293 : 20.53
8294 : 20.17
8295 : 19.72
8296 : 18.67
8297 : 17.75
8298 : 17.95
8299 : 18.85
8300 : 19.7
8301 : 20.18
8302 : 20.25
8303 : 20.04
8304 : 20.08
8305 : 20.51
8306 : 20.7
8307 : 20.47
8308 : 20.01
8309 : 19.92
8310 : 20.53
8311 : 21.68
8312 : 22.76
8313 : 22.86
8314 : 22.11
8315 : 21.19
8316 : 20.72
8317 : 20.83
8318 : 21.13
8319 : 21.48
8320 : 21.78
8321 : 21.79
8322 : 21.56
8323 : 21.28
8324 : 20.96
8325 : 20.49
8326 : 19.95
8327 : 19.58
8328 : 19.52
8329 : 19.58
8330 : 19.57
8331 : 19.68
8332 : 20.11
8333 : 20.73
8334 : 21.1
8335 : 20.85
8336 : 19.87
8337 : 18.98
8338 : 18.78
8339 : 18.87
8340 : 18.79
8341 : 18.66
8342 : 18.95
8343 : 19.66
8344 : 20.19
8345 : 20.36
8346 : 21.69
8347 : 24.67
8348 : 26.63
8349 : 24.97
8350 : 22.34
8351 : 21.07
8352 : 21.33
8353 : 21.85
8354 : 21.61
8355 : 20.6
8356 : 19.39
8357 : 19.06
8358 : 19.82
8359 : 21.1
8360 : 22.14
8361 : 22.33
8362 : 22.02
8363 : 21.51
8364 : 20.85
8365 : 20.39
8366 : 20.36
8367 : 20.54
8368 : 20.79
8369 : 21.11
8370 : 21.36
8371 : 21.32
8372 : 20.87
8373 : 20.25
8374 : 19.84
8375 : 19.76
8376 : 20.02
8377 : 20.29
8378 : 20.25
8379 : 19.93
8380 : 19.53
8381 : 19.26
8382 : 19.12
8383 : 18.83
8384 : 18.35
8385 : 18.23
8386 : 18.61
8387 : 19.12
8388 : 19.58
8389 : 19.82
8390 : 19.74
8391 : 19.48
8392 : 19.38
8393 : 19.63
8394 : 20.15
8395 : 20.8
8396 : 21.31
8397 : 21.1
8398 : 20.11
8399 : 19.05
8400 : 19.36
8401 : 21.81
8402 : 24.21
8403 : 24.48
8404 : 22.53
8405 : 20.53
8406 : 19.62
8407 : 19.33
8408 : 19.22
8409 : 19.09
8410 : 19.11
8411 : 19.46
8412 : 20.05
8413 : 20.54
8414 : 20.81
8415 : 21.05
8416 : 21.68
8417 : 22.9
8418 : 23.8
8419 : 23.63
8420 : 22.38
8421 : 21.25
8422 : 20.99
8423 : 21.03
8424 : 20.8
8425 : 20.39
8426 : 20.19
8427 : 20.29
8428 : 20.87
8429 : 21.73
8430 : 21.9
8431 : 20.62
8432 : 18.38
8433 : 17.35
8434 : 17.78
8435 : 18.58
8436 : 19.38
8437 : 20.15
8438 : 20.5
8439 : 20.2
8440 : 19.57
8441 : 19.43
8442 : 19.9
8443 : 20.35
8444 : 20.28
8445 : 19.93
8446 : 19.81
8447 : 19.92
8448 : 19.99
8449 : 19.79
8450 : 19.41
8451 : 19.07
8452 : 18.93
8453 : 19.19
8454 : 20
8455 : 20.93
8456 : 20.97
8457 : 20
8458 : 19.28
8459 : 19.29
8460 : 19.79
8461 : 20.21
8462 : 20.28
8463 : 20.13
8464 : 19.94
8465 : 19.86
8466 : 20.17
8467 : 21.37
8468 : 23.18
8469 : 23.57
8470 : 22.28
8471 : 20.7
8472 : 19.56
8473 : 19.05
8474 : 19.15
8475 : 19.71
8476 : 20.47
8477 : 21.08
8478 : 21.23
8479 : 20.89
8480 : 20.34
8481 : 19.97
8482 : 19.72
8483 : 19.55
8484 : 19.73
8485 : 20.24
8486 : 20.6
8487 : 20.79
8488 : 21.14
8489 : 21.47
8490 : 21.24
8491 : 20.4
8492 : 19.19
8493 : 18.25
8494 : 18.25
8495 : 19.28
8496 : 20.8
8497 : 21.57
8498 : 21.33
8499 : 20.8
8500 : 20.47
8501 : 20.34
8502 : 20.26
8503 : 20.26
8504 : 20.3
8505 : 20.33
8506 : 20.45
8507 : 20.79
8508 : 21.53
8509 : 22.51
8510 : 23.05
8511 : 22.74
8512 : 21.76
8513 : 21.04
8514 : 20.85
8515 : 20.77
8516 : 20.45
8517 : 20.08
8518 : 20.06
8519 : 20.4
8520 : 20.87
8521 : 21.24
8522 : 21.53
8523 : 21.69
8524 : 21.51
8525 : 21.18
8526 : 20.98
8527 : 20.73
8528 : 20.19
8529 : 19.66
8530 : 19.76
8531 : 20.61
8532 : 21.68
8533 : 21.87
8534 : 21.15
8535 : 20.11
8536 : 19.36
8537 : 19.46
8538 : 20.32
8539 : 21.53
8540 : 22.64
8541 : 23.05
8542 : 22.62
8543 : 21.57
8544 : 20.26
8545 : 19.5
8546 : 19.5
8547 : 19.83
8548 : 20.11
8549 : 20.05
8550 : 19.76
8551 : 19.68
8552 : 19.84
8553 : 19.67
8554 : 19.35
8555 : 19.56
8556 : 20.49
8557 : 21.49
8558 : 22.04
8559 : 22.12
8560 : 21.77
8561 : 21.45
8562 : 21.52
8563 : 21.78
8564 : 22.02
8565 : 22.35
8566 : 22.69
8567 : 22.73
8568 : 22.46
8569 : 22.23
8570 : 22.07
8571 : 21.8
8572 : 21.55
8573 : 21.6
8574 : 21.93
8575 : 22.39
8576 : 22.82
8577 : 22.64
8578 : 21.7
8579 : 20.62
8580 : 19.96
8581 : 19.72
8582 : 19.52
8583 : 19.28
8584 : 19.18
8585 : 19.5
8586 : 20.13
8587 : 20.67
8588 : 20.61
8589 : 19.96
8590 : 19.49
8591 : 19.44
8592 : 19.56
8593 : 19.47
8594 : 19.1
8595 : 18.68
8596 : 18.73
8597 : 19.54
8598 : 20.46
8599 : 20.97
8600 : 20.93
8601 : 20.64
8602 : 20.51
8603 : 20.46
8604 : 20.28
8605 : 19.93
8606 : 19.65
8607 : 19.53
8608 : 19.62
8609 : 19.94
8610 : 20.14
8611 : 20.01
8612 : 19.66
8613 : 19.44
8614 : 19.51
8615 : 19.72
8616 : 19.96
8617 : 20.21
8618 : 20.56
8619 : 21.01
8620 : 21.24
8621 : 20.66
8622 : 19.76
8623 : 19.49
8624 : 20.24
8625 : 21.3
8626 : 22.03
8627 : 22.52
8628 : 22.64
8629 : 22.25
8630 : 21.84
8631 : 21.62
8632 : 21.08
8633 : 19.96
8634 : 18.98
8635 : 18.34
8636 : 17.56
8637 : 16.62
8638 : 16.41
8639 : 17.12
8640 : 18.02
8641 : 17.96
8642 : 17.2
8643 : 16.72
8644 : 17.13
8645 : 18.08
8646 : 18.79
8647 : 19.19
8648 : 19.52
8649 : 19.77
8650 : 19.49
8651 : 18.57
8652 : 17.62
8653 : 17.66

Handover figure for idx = 1.05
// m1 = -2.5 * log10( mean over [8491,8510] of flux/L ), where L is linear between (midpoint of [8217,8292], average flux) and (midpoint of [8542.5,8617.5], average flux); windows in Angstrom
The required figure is 0.01 mag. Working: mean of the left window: 20.8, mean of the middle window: 20.4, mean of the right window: 20.5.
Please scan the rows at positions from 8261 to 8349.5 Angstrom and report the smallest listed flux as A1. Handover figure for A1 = 17.24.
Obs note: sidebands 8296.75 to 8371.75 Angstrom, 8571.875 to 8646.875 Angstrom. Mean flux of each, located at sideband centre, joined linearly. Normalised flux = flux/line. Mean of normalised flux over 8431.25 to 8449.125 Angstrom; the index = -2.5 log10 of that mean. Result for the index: 0.05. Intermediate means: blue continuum 20.7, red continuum 19.9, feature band 19.5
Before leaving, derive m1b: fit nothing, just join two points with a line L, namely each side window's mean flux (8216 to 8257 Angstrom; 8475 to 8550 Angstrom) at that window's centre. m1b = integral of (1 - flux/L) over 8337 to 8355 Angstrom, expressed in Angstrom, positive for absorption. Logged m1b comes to 0.3 Angstrom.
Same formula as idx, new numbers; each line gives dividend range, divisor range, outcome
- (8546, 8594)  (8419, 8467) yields 1.07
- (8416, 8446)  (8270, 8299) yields 1.10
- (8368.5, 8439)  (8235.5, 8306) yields 1.05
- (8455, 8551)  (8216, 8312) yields 1.06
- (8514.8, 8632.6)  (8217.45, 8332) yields 1.07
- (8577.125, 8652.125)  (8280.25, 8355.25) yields 1.04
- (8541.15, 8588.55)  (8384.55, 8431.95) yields 1.05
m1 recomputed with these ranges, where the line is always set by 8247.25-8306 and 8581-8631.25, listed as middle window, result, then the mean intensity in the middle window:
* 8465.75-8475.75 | -0.04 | 20.9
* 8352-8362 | -0.05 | 21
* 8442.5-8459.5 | 0.01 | 19.8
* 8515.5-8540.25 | -0.03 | 20.7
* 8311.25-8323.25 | -0.09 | 21.6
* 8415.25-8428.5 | -0.08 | 21.5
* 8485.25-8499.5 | -0.01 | 20.4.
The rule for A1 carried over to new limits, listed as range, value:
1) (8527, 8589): 19.18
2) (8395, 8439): 17.35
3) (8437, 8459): 18.93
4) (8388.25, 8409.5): 19.05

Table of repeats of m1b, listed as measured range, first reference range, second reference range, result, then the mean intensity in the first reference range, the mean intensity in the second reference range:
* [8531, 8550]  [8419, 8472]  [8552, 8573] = 0.45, 20.3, 21.5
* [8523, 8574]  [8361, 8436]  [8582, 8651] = -2.87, 20.4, 19.7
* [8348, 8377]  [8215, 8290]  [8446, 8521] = -0.62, 20.9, 20.5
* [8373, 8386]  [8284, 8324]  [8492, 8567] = 0.66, 20.3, 20.8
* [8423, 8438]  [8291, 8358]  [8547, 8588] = 0.60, 20.6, 21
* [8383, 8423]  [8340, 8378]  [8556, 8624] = 0.76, 21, 20.6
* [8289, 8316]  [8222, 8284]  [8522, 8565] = 1.01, 21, 20.8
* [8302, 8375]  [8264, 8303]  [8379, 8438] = -3.72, 19.4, 20.3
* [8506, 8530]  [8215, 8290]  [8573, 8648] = -1.09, 20.9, 19.9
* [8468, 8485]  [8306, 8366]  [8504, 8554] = 0.26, 20.9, 20.8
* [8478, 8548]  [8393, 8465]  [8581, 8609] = -2.08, 20.4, 19.8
